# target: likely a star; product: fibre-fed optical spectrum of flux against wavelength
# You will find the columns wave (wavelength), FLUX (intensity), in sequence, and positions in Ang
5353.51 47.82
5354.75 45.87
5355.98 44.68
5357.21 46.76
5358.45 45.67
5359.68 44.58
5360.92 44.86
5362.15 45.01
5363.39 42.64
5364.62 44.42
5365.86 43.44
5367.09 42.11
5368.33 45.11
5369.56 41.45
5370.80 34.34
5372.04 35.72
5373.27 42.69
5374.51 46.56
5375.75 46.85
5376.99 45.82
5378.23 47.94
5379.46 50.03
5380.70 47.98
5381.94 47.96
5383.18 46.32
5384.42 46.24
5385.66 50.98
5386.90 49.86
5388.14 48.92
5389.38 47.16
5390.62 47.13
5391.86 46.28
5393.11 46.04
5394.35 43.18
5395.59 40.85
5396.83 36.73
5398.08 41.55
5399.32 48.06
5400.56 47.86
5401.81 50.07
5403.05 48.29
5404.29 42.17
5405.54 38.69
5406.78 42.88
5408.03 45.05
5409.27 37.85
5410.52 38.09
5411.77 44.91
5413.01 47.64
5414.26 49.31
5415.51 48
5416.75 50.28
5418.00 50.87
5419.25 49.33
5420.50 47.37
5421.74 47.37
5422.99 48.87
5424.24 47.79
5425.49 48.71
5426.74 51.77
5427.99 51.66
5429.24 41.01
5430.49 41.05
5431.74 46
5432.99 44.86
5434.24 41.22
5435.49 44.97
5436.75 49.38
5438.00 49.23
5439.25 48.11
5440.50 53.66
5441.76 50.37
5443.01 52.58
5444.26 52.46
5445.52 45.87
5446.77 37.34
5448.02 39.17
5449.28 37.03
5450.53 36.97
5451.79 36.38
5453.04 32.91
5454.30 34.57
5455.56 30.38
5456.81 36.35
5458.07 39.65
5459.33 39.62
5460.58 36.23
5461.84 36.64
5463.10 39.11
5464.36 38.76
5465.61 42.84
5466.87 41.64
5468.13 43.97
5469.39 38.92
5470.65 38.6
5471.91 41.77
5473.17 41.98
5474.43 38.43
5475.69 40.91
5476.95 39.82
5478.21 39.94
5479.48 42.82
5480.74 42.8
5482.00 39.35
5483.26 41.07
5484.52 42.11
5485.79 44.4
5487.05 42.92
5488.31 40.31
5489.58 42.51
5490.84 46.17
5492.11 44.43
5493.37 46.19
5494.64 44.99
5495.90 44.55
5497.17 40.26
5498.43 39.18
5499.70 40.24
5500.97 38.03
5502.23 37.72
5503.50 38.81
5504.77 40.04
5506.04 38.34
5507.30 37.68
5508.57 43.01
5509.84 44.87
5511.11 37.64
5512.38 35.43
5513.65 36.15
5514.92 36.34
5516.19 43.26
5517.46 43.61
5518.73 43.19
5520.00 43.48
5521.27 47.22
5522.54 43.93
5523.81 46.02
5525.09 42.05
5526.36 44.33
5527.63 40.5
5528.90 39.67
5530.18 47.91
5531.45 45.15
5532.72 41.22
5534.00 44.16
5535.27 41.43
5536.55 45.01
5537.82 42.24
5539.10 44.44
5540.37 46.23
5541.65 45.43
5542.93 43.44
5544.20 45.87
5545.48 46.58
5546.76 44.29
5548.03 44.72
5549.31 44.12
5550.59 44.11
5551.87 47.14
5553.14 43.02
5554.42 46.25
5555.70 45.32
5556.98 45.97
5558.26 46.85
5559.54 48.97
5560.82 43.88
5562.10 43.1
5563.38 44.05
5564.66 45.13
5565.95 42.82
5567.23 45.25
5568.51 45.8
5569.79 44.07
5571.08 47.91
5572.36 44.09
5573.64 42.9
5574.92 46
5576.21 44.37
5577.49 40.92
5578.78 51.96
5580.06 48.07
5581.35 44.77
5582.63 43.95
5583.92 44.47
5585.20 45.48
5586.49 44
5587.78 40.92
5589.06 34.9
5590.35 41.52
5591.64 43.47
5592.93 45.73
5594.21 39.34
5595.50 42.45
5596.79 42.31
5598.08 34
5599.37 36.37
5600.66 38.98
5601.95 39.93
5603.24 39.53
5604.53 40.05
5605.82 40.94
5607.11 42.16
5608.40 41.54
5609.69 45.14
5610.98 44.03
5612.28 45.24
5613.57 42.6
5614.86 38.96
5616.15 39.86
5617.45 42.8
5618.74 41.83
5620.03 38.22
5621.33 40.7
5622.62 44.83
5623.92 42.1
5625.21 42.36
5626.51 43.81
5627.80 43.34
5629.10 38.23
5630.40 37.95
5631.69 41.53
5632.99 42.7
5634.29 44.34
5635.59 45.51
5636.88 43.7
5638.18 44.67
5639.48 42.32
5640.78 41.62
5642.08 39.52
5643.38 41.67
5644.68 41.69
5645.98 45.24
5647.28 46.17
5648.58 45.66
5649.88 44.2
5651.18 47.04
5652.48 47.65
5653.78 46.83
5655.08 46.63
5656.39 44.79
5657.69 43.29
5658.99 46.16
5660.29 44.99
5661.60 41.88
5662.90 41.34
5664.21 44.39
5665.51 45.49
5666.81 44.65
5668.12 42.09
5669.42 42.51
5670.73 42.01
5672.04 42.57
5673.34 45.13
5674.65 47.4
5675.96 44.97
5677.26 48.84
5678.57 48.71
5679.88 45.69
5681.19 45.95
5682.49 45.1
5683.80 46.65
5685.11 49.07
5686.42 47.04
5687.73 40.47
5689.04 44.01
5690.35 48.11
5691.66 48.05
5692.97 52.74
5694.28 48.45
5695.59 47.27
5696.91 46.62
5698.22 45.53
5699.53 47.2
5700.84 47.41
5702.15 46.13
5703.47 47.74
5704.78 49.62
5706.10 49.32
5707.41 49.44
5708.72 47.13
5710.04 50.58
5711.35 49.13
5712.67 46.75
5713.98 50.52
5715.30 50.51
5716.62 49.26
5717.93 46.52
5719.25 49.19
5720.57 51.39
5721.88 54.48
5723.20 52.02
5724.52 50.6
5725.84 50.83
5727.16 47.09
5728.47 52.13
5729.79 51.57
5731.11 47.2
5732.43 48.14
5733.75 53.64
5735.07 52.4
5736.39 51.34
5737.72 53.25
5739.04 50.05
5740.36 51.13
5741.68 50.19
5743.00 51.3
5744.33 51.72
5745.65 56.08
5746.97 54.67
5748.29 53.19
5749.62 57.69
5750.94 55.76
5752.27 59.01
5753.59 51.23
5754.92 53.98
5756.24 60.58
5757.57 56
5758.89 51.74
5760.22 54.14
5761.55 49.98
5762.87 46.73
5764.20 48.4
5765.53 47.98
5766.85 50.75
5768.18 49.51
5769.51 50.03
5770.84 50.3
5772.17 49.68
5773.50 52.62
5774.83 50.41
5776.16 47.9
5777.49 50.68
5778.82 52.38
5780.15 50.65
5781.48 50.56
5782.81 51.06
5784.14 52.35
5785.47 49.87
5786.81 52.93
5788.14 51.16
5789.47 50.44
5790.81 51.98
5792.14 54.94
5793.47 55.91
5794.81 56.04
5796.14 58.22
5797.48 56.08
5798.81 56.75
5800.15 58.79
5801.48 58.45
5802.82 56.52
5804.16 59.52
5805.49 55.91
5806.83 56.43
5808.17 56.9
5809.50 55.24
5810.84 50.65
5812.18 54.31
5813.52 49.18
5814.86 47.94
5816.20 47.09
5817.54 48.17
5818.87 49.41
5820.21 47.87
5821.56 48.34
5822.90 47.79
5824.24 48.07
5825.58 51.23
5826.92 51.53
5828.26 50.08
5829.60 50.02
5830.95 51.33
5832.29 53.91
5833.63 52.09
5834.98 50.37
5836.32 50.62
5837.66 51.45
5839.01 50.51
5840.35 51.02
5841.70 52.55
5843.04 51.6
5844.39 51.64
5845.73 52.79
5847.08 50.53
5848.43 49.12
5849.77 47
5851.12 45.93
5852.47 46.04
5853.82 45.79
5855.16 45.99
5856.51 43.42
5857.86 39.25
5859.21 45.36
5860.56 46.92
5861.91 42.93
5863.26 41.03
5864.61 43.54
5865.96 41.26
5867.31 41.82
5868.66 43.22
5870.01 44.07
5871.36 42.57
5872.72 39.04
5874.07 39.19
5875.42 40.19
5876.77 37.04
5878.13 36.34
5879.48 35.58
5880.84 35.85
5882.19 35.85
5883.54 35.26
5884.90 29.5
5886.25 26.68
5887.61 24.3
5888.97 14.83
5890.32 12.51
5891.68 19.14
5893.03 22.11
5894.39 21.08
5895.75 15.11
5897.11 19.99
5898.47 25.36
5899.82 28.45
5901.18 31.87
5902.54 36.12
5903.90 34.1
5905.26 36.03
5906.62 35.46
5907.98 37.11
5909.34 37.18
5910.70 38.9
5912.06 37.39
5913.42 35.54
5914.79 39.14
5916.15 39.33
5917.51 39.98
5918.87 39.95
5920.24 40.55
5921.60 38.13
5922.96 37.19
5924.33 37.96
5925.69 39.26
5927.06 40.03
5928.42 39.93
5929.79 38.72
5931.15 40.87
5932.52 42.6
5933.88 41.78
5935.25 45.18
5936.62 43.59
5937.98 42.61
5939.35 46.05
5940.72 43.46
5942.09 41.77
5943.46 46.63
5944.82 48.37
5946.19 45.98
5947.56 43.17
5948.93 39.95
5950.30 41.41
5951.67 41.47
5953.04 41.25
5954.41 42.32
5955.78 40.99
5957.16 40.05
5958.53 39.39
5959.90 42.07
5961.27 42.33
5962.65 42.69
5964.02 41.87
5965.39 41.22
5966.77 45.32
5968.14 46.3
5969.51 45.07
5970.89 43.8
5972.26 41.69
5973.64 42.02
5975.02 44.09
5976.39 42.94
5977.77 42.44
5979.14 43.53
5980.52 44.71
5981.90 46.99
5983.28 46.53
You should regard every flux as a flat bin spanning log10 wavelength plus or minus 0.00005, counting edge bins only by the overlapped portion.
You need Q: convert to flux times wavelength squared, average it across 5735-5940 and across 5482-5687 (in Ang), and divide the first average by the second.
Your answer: 1.14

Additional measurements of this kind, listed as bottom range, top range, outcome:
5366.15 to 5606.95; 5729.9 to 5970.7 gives 1.18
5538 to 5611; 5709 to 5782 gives 1.25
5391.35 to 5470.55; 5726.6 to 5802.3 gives 1.35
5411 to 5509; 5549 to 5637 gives 1.05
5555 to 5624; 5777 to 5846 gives 1.32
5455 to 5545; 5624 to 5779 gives 1.24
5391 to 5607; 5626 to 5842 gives 1.24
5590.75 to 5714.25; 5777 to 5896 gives 1.11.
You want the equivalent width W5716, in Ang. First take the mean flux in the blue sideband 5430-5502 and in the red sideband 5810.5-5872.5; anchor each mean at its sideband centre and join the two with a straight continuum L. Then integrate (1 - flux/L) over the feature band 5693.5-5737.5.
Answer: -3.4 Ang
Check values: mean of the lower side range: 41.8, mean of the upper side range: 47.9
